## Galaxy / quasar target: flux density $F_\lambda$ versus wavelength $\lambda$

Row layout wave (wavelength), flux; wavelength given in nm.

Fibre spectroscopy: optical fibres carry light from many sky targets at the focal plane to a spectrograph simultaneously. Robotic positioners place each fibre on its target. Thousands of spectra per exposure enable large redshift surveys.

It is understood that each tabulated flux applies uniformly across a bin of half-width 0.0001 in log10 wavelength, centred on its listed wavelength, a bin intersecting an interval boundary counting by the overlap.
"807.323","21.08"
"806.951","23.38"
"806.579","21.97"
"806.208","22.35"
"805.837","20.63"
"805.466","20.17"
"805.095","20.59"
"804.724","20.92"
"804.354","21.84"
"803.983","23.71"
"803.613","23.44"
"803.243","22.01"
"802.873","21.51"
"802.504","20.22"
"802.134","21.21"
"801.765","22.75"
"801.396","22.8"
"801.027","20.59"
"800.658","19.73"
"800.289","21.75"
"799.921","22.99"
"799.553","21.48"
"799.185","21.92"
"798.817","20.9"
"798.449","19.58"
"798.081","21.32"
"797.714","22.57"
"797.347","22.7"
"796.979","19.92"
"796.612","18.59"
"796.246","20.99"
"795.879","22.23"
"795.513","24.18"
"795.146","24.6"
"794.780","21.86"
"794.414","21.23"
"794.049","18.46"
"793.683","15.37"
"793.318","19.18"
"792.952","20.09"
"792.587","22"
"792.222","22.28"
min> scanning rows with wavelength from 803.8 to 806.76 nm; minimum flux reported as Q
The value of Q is 20.17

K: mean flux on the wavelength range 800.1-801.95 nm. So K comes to 21.5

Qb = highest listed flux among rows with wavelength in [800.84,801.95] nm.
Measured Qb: 22.8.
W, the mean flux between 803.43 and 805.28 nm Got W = 22.1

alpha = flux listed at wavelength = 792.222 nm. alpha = 22.28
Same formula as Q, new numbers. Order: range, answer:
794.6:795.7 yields 21.86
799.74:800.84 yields 19.73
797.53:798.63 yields 19.58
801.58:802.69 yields 20.22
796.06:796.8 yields 18.59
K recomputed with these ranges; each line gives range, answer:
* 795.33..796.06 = 23.2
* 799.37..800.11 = 22.3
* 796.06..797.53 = 20.5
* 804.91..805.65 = 20.4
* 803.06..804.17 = 23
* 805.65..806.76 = 21.7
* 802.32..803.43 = 21.3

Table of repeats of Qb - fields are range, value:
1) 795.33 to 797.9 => 24.18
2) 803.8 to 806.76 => 23.71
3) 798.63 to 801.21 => 22.99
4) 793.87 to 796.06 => 24.6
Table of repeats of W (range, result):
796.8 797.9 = 21.7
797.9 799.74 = 21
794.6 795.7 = 23.5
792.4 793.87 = 19.2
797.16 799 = 21.4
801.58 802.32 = 22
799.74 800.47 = 22.4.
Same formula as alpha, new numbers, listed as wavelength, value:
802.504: 20.22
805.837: 20.63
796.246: 20.99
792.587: 22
